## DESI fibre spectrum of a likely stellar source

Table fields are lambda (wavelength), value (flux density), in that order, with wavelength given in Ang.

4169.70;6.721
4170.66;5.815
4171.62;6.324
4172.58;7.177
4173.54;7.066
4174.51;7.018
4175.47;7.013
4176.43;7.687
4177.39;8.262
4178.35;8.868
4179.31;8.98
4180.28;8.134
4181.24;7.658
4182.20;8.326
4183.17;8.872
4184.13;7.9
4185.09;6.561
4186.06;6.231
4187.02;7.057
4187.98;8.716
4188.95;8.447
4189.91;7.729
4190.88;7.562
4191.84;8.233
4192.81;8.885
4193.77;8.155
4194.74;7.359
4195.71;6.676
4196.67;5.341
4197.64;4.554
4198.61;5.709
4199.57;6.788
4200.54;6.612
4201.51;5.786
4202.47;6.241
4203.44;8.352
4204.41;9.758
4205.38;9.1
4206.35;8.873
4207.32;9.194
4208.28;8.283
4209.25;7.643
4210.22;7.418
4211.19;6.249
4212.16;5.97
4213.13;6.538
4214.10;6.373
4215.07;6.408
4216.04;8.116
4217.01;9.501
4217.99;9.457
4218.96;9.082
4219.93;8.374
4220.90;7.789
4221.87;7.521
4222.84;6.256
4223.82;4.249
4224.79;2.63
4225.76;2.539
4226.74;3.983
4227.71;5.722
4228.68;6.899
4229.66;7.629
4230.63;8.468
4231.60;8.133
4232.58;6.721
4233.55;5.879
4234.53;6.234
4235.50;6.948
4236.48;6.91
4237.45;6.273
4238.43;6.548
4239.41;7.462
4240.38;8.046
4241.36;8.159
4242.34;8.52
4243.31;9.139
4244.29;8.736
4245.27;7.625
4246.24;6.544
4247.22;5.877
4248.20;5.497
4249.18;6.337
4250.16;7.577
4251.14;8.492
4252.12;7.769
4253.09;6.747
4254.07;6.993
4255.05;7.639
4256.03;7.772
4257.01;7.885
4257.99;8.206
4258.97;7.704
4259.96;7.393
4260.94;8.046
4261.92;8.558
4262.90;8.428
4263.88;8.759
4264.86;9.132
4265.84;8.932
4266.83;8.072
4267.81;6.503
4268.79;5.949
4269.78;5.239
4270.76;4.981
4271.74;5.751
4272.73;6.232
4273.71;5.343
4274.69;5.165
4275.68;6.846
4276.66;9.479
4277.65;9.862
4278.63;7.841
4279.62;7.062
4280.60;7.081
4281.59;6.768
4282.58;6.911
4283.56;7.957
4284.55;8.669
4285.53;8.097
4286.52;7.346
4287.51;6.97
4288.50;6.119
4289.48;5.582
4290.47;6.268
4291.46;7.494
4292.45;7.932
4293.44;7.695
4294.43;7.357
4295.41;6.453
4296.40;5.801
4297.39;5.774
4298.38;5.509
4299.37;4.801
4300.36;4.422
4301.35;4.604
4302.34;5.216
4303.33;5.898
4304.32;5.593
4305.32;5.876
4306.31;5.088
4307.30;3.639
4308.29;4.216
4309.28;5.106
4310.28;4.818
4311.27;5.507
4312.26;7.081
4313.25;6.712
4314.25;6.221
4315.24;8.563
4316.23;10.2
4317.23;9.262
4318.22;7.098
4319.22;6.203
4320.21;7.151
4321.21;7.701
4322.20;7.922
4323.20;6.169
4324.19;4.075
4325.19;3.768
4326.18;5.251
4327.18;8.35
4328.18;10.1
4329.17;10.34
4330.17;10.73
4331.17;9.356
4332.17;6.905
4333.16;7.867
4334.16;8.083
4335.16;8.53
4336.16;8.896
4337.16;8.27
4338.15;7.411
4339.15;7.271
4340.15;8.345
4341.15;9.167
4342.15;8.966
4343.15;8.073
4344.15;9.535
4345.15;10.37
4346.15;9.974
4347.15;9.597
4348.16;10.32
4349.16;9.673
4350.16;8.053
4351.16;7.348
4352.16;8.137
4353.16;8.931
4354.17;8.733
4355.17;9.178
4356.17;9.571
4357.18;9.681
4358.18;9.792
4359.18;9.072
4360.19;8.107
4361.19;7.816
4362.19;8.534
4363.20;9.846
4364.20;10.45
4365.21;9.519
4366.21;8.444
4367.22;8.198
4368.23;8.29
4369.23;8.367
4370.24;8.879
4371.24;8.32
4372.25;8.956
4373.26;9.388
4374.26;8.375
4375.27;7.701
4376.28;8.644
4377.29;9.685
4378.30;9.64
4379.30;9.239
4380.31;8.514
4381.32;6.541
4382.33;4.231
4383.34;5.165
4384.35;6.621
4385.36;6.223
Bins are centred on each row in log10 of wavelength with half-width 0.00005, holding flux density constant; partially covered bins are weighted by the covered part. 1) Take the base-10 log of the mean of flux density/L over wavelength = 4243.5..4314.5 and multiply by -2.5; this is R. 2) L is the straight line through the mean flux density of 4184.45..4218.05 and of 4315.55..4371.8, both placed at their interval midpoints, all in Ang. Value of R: 0.18 mag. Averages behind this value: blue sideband 7.4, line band 6.78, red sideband 8.47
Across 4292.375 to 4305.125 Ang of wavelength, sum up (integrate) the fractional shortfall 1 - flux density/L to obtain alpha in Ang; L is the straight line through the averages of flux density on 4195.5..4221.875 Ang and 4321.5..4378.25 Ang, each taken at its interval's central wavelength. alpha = 3.6 Ang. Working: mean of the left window 7.43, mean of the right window 8.57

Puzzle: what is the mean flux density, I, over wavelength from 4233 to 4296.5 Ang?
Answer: 7.26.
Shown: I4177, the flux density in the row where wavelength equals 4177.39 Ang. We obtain 8.262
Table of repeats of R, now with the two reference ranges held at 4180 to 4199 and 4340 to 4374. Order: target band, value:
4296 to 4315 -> 0.493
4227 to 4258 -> 0.093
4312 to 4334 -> 0.142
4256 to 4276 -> 0.135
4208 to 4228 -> 0.153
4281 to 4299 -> 0.205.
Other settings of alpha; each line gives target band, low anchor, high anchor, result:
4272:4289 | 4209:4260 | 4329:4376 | 1.1 Ang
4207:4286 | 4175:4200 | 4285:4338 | -0.3 Ang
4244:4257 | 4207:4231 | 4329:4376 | 0.2 Ang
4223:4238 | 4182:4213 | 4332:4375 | 3.4 Ang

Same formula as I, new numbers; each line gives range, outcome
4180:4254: 7.21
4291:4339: 6.82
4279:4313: 6.21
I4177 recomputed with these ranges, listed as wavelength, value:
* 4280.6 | 7.081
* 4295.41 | 6.453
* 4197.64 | 4.554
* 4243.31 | 9.139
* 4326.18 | 5.251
